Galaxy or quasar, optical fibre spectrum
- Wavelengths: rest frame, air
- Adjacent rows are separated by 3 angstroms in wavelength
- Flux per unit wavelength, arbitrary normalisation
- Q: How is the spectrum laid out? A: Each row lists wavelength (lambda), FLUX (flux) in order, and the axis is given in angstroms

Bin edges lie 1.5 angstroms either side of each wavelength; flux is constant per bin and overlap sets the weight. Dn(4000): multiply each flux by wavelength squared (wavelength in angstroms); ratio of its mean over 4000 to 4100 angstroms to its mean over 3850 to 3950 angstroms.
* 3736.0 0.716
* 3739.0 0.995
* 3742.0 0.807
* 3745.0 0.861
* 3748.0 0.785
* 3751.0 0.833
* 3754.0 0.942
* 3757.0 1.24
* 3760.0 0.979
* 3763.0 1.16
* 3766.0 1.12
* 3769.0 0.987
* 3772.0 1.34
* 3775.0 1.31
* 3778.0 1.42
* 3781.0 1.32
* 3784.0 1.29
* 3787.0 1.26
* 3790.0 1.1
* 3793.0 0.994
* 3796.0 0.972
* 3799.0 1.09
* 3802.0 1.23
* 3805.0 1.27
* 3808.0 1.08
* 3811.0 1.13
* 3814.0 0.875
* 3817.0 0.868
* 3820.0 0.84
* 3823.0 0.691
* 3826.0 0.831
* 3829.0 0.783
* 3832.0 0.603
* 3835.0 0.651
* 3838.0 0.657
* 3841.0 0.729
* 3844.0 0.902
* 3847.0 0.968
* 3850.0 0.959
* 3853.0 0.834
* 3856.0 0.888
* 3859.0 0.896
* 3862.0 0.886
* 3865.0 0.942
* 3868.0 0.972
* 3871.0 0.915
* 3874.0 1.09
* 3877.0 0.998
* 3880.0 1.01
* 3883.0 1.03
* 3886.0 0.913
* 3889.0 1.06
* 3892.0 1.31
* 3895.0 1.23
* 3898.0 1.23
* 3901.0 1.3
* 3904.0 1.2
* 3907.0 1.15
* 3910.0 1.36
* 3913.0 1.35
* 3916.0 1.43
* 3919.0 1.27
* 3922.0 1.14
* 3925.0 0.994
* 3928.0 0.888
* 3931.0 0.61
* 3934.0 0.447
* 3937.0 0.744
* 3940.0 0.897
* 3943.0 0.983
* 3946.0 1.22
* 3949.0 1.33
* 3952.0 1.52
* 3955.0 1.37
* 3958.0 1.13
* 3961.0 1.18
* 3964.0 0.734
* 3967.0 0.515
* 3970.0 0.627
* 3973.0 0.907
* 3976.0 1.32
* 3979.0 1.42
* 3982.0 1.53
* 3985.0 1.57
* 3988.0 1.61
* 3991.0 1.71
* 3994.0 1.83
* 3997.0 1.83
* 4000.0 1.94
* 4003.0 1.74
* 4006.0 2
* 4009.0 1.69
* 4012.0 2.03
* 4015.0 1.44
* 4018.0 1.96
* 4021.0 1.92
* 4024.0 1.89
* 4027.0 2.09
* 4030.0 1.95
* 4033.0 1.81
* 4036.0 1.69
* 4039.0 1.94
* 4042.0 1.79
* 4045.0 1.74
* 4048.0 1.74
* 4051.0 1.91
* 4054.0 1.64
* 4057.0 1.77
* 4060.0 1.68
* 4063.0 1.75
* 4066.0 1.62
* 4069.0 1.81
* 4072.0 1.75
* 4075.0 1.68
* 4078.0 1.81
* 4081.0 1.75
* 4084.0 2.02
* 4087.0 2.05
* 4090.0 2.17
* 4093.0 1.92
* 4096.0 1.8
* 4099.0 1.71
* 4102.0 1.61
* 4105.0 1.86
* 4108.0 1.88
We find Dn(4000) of 1.89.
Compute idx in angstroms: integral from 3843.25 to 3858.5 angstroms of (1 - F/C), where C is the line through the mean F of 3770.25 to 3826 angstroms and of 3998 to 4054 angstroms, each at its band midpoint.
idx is 4.4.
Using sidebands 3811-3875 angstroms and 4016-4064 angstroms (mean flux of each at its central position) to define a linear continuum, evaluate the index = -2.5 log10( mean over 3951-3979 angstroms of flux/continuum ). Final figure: 0.35 mag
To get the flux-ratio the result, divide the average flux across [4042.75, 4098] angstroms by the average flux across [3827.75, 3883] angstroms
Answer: 2.07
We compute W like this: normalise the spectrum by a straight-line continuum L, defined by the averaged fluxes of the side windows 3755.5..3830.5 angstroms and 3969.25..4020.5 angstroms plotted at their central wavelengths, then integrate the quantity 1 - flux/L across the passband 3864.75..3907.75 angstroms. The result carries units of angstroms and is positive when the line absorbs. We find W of 7.8 angstroms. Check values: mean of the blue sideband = 1.09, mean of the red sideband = 1.62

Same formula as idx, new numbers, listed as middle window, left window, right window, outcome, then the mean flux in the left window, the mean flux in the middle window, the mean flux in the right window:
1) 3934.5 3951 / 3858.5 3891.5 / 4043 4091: 3.42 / 0.986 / 1.01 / 1.8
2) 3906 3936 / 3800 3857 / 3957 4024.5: 4.12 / 0.885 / 1.06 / 1.5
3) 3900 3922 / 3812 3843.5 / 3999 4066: -1.69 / 0.764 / 1.28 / 1.82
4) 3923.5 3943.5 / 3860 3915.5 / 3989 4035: 8.64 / 1.11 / 0.785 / 1.85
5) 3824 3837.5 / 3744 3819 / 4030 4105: 5.62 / 1.1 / 0.712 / 1.8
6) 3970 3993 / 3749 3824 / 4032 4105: 2.78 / 1.09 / 1.39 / 1.8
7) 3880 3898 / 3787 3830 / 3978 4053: 2.70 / 0.994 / 1.11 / 1.79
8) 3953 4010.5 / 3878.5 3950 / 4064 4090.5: 0.28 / 1.09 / 1.4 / 1.84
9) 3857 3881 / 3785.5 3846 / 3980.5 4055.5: 4.09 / 0.928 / 0.961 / 1.8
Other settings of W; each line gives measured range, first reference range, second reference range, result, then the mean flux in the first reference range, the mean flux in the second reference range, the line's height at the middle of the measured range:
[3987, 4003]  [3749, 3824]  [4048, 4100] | -1.7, 1.09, 1.81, 1.62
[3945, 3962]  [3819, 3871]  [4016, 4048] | 1.6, 0.828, 1.86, 1.43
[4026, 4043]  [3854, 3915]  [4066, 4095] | -1.9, 1.09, 1.87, 1.69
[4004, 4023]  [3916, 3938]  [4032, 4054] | -3.3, 0.911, 1.79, 1.57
